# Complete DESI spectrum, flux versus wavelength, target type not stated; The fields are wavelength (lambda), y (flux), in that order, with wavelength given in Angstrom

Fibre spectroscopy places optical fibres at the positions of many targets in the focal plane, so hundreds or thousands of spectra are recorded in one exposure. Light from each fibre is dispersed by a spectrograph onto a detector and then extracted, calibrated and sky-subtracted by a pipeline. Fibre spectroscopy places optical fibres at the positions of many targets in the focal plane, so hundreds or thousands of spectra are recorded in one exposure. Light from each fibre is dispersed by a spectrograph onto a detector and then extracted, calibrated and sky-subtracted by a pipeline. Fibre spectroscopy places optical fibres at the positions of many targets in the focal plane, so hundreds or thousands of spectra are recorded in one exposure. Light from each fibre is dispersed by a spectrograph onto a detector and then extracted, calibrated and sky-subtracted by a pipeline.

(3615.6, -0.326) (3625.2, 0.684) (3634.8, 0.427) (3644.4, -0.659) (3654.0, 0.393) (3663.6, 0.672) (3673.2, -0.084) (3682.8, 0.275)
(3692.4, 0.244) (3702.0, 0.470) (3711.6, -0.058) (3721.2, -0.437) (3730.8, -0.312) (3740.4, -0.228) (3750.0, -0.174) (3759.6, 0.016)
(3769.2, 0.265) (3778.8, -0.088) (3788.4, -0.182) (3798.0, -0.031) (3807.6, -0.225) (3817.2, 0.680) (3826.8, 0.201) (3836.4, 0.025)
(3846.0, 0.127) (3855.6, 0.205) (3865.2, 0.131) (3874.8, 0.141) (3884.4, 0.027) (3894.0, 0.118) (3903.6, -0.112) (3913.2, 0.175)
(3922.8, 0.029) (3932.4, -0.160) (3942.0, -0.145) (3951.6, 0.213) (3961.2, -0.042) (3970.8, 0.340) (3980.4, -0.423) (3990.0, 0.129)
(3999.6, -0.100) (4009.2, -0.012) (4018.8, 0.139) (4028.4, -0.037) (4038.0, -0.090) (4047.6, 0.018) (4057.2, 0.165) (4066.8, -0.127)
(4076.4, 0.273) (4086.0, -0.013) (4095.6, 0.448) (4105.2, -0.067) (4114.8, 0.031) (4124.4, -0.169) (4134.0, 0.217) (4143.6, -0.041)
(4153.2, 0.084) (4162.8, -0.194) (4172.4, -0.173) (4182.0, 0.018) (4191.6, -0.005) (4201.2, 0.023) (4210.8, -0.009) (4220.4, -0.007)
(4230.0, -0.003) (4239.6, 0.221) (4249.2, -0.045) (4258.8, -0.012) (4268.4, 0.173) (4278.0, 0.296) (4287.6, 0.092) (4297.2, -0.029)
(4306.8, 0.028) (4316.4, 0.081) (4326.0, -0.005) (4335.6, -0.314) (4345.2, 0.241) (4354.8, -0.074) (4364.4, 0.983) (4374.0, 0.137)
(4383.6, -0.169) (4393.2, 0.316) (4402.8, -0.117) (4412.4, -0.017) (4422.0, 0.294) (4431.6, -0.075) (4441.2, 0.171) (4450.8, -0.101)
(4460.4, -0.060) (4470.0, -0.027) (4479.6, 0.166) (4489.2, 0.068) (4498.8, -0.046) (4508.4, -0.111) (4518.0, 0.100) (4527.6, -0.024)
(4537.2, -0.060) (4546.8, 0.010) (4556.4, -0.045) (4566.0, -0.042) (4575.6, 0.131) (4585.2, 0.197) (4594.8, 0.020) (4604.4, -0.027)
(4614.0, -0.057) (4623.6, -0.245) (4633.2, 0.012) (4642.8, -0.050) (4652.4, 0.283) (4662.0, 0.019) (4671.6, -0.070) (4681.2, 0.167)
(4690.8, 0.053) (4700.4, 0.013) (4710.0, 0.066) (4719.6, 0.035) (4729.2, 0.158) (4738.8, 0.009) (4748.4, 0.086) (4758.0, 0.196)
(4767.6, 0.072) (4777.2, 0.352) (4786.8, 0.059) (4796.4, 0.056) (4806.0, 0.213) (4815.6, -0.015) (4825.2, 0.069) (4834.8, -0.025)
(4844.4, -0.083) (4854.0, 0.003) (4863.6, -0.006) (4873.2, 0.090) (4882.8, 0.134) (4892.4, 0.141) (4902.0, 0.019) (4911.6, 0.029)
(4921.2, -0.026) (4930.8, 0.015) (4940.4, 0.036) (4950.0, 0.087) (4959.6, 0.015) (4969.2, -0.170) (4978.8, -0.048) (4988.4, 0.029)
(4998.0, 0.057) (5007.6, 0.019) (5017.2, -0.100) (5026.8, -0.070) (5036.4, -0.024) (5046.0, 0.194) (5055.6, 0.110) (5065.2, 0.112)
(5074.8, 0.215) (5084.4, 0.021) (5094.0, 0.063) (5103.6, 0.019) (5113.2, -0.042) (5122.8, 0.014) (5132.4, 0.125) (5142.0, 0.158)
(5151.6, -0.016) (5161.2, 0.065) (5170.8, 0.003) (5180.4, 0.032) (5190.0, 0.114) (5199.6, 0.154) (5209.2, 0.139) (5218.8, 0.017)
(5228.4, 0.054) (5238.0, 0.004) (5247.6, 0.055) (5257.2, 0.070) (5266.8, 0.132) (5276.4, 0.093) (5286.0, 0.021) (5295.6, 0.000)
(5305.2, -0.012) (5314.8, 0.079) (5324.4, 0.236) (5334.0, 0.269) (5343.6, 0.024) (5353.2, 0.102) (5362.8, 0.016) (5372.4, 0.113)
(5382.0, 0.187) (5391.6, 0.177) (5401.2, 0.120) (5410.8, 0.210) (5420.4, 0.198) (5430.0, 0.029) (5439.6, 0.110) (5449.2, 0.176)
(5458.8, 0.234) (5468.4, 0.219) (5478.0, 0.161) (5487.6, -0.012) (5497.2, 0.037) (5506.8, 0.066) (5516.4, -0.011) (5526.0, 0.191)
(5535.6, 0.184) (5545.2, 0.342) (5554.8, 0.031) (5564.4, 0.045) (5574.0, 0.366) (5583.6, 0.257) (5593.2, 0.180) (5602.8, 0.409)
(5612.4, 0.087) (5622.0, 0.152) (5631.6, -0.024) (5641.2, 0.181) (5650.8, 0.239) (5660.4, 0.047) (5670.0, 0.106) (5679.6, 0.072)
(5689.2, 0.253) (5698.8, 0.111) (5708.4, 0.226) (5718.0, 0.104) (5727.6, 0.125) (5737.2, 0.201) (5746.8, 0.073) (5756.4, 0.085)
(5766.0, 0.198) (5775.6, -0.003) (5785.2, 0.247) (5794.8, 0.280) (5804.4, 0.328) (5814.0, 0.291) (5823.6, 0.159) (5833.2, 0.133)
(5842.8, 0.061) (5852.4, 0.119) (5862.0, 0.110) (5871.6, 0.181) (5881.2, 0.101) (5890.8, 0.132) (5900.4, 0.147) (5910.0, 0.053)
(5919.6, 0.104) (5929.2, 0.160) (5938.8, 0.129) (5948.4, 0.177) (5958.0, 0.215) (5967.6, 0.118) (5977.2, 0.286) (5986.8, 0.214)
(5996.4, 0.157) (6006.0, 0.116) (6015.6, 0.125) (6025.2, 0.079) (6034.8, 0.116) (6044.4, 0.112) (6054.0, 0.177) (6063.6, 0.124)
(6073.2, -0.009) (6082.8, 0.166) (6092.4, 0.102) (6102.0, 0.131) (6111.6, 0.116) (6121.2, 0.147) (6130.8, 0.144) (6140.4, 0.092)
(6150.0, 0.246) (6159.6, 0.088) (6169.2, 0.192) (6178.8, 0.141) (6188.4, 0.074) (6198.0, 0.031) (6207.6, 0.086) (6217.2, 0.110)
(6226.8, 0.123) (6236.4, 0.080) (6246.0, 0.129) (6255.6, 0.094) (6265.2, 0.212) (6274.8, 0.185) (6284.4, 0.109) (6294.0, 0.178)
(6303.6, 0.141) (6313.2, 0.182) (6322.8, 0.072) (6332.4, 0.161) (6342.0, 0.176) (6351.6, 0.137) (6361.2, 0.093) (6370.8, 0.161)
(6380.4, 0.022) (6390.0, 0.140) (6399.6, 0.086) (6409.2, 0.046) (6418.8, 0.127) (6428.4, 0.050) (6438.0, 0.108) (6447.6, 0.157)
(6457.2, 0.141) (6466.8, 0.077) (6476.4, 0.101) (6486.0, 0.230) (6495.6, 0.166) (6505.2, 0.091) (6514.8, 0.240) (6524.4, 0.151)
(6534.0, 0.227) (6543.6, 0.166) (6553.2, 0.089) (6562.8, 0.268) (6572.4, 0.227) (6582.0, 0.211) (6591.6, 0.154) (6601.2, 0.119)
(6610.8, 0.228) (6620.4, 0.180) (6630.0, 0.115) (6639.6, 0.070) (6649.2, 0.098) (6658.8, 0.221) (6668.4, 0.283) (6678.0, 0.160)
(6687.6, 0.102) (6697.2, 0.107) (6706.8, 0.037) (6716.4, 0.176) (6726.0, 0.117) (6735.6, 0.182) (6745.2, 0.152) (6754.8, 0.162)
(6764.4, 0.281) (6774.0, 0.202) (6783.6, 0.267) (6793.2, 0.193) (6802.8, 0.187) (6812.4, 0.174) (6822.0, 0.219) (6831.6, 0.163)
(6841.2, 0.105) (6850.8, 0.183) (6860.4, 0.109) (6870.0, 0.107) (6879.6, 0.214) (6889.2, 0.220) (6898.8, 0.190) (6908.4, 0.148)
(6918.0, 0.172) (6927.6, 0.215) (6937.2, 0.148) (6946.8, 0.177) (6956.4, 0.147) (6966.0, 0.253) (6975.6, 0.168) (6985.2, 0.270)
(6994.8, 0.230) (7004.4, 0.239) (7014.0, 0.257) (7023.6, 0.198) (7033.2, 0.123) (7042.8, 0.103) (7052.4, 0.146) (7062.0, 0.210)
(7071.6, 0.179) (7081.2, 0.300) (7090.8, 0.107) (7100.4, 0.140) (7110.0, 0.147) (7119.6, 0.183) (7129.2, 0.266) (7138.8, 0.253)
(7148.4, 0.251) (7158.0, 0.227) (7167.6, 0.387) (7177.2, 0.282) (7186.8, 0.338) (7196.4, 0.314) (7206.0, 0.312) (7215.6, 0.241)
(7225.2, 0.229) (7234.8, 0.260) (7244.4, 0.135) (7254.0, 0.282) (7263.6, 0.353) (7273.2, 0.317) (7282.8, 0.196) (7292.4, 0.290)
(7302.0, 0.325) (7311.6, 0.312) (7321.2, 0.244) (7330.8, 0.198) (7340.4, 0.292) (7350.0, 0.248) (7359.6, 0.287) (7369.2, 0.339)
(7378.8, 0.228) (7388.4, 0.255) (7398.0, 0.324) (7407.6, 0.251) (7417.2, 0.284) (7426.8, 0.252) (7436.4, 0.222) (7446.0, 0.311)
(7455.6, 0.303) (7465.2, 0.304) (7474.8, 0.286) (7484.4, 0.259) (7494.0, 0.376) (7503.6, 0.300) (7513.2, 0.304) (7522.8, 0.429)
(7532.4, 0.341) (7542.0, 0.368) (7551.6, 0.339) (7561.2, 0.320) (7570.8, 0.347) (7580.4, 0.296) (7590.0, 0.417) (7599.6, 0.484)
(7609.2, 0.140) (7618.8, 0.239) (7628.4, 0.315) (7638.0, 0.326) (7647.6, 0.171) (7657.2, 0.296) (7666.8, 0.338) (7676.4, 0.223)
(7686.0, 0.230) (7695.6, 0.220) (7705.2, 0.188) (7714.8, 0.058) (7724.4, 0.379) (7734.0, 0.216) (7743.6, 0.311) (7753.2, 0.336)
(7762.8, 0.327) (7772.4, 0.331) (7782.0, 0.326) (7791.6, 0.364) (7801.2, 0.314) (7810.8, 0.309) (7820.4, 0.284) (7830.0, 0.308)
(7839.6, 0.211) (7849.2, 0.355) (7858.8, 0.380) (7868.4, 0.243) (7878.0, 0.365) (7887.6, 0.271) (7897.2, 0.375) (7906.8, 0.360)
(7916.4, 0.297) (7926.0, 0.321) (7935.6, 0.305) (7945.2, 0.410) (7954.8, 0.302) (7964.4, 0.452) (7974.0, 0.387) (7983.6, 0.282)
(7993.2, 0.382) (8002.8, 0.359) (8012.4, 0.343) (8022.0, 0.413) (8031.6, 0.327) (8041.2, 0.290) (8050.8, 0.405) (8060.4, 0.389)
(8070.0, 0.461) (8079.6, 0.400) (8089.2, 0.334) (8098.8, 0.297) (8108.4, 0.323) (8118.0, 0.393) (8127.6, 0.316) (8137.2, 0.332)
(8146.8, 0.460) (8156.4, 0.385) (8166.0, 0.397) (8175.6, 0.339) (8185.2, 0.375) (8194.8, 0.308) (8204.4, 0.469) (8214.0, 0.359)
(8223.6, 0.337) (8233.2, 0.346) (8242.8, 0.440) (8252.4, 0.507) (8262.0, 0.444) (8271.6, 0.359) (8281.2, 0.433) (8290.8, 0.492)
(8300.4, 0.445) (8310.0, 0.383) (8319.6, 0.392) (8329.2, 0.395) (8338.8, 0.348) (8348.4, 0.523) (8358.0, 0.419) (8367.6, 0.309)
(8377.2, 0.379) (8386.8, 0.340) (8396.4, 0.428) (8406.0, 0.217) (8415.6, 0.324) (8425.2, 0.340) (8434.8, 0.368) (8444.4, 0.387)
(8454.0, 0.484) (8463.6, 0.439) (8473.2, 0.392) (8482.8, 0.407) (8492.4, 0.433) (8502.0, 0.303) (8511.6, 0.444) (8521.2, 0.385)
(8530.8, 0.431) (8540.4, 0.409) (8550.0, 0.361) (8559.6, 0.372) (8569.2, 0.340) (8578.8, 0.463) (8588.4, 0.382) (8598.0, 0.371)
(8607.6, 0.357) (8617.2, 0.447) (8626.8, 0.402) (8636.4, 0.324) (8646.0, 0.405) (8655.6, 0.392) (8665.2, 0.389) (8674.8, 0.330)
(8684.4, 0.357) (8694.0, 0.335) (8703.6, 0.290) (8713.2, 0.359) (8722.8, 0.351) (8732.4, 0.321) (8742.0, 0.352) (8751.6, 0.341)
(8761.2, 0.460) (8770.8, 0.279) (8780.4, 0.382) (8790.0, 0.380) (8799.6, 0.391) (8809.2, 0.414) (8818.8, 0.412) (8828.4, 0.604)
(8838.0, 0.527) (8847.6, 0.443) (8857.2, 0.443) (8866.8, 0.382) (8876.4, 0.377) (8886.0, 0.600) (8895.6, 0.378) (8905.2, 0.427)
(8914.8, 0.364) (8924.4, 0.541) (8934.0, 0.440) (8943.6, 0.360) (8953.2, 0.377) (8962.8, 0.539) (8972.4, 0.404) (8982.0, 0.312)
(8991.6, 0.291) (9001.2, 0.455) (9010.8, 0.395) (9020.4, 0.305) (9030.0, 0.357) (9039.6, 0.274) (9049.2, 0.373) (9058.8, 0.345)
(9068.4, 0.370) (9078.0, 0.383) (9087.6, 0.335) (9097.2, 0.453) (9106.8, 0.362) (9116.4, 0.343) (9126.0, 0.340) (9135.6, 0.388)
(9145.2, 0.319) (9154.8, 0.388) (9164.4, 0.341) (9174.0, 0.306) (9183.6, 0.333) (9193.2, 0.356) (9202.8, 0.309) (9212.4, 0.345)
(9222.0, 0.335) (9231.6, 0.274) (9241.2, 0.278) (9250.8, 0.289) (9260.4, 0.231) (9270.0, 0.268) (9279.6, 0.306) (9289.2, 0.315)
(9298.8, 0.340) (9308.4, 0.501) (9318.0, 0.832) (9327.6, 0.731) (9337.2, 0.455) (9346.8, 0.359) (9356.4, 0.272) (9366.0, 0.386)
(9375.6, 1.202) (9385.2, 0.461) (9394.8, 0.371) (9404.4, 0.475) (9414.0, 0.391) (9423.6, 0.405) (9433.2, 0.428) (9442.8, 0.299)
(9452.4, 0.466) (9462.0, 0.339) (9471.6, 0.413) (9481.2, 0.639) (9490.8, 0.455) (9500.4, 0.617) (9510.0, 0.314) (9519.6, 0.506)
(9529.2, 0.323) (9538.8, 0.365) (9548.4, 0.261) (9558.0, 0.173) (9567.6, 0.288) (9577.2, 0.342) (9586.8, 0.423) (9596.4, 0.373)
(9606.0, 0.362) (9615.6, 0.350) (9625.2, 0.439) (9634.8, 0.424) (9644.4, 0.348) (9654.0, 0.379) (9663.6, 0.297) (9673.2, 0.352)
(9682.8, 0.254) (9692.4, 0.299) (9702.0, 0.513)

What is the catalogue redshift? 0.79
